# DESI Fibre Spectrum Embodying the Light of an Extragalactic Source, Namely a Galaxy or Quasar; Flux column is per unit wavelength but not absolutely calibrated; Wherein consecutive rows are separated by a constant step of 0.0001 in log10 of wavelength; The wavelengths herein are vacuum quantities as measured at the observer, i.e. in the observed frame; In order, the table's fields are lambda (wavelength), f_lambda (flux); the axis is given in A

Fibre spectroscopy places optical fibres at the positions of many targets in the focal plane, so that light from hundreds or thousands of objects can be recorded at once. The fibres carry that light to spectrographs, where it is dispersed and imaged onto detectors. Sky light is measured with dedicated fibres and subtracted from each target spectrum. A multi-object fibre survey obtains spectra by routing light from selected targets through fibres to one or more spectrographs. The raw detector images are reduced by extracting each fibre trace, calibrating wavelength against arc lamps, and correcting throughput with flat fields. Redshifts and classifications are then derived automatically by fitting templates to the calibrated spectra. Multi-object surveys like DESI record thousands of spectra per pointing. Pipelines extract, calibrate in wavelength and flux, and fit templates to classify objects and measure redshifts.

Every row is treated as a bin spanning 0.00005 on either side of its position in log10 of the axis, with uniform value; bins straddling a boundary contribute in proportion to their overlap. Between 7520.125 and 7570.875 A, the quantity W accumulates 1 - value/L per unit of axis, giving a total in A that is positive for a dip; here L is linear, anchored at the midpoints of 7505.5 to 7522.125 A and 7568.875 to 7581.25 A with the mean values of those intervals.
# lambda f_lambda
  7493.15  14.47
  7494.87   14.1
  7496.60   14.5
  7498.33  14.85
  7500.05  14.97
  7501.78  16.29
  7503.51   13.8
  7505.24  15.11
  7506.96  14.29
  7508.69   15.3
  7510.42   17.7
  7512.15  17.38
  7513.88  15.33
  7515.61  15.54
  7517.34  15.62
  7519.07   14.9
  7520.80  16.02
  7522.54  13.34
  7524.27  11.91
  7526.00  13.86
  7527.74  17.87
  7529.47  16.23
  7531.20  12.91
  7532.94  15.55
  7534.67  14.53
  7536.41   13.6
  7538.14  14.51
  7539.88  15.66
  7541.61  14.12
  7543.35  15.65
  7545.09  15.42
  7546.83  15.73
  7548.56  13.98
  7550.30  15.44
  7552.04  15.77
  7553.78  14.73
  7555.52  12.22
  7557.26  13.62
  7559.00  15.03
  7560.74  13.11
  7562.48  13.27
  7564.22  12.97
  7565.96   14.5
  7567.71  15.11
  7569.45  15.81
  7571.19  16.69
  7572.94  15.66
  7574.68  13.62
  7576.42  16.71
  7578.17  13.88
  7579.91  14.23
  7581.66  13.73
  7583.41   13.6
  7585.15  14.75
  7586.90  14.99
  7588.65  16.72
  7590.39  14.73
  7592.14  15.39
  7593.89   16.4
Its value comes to 2.7 A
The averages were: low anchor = 15.7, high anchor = 15.2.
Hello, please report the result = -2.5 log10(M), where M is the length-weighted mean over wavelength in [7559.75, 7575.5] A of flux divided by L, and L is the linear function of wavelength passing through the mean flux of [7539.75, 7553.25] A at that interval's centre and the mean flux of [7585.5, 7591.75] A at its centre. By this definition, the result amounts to 0.06 mag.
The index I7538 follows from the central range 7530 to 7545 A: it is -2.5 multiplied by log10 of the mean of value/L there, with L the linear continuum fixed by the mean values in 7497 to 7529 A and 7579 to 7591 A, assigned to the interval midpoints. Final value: 0.03 mag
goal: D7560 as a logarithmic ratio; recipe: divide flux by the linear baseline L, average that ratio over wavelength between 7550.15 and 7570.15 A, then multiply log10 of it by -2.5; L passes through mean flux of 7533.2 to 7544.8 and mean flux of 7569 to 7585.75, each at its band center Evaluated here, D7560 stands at 0.04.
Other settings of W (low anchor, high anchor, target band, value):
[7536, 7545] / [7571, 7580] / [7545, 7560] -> 0.3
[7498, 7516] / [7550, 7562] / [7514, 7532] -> 0.3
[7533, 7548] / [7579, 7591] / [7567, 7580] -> -0.5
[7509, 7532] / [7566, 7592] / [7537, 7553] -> 0.1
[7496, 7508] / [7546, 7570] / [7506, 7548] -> -1.4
